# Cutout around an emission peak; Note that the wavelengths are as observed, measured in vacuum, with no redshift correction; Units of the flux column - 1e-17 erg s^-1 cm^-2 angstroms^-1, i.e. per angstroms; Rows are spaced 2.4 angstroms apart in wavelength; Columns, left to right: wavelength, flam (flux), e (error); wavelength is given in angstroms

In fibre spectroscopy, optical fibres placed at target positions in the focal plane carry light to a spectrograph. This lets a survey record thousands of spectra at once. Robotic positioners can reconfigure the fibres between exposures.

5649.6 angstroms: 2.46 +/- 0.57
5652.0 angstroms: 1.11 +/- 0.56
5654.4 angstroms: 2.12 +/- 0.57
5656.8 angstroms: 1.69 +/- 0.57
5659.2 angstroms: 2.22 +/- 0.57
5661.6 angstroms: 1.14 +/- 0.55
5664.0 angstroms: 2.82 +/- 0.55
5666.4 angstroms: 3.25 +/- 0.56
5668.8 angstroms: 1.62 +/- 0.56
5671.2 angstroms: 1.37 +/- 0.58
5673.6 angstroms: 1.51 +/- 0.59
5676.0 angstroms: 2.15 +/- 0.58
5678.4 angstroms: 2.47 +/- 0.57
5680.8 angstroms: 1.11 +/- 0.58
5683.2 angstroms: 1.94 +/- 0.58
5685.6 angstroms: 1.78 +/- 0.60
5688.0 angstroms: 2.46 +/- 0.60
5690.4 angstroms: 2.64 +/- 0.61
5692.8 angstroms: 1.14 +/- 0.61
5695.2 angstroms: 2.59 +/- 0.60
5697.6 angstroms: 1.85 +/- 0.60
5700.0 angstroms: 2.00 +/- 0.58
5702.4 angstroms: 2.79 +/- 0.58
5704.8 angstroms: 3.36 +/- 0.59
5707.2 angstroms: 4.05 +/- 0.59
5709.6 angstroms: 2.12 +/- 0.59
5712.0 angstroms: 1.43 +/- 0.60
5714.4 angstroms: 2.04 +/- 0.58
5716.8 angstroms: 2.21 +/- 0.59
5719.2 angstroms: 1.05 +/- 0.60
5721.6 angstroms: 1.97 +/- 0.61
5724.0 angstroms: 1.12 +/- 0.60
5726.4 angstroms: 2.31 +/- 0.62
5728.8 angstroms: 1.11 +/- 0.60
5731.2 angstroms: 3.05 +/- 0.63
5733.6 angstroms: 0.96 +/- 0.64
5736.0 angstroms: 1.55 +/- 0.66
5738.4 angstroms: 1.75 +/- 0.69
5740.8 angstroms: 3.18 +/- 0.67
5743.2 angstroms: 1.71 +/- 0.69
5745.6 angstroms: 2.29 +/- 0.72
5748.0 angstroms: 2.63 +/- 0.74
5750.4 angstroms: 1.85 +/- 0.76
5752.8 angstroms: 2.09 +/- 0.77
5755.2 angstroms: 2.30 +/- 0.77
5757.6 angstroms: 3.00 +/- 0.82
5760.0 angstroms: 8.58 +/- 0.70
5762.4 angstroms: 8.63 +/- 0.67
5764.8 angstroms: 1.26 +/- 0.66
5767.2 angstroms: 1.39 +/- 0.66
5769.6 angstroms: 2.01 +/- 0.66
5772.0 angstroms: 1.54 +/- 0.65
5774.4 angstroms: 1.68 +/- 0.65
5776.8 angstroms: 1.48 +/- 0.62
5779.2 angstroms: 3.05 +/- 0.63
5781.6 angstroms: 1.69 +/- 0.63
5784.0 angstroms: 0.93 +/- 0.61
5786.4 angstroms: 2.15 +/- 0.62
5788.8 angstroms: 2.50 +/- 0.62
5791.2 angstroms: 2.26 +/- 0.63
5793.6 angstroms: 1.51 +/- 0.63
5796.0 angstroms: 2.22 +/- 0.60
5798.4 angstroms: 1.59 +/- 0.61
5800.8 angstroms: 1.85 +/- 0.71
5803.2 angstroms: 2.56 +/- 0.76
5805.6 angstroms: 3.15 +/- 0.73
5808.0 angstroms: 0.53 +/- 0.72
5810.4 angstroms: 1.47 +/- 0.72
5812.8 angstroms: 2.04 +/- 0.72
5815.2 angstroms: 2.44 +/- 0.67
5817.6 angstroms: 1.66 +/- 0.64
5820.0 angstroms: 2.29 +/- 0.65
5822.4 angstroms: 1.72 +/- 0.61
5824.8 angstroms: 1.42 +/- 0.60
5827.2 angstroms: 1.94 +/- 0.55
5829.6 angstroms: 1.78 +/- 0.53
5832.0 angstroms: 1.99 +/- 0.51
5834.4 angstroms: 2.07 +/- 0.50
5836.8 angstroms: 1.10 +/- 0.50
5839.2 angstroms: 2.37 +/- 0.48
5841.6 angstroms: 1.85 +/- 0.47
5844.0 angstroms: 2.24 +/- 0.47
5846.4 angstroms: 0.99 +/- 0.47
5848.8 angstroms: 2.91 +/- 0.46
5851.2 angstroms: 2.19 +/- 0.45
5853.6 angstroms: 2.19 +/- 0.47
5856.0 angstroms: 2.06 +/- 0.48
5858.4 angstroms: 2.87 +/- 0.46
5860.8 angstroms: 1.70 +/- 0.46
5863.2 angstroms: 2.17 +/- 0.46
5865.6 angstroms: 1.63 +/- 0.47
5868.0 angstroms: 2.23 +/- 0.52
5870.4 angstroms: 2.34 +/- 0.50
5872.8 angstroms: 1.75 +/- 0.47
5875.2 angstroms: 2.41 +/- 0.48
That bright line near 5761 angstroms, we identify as [O III]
